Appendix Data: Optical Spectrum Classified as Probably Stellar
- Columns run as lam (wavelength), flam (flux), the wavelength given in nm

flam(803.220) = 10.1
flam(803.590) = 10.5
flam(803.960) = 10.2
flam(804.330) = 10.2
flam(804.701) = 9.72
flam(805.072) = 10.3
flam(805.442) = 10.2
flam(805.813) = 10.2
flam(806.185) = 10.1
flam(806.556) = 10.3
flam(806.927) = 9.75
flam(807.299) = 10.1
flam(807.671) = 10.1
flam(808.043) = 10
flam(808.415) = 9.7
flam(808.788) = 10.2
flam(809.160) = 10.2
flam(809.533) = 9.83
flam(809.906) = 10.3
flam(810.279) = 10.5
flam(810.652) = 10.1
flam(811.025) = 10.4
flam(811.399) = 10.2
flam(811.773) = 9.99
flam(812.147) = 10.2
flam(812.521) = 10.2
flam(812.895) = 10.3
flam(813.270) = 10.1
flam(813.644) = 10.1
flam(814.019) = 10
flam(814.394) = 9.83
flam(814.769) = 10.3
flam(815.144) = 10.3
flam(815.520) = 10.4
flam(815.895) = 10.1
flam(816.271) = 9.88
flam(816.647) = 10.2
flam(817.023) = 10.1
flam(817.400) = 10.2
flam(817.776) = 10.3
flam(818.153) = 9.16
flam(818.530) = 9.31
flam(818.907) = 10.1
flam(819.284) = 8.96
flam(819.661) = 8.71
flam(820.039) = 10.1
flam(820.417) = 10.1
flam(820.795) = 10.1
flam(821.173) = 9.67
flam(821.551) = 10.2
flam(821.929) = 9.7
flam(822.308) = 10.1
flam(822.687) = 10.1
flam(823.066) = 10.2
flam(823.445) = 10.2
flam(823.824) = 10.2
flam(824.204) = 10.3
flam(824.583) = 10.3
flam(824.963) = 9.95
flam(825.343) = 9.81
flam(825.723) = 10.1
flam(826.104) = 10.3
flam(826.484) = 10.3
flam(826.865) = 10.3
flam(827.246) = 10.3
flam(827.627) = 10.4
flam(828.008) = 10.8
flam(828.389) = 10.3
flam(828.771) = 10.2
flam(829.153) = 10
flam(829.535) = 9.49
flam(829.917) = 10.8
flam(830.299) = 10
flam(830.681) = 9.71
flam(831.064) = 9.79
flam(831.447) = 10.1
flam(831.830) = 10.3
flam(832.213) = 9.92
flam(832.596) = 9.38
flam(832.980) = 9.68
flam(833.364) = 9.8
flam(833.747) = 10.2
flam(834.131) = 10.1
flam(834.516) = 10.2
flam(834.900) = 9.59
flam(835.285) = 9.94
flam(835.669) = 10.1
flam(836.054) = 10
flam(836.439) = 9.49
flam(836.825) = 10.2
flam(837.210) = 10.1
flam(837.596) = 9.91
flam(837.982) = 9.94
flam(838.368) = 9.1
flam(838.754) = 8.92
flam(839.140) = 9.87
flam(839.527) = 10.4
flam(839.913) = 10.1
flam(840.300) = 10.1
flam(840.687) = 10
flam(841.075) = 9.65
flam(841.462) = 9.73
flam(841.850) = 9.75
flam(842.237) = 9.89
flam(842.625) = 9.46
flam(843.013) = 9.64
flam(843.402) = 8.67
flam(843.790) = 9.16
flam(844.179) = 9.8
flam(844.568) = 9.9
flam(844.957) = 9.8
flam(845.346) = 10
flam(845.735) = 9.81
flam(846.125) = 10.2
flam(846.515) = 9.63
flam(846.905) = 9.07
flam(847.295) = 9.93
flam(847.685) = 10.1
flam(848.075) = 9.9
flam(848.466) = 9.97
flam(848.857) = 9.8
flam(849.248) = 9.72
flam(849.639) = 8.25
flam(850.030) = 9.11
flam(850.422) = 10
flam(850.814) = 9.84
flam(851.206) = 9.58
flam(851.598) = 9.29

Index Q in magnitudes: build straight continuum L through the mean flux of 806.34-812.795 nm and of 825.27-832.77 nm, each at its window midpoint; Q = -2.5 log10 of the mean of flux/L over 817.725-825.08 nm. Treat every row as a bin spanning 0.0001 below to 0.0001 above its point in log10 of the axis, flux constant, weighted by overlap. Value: 0.03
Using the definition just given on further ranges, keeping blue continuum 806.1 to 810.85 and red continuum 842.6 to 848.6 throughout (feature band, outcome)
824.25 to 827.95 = -0.03 mag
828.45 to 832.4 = -0.02 mag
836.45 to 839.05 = 0.01 mag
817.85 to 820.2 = 0.06 mag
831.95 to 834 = 0.00 mag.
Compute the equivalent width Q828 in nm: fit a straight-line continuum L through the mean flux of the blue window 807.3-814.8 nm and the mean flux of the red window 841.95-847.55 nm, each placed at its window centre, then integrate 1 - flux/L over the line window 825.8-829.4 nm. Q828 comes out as -0.15 nm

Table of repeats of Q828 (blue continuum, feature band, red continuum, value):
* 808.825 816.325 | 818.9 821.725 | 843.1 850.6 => 0.09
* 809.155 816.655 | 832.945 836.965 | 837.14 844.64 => -0.06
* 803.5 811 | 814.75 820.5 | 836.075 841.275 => 0.09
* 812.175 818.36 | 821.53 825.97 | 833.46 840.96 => -0.03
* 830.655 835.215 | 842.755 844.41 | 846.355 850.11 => 0.06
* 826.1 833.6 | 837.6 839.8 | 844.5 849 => 0.06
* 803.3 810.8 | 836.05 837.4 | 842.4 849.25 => -0.02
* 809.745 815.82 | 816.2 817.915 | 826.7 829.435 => 0.01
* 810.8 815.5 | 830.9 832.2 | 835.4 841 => -0.01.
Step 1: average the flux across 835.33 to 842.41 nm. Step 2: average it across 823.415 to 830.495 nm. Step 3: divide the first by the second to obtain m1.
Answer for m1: 0.96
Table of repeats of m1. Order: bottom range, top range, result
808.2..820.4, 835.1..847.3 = 0.97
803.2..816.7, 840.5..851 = 0.95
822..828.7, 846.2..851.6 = 0.94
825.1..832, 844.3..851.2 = 0.95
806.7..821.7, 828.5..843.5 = 0.99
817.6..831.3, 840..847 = 0.97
